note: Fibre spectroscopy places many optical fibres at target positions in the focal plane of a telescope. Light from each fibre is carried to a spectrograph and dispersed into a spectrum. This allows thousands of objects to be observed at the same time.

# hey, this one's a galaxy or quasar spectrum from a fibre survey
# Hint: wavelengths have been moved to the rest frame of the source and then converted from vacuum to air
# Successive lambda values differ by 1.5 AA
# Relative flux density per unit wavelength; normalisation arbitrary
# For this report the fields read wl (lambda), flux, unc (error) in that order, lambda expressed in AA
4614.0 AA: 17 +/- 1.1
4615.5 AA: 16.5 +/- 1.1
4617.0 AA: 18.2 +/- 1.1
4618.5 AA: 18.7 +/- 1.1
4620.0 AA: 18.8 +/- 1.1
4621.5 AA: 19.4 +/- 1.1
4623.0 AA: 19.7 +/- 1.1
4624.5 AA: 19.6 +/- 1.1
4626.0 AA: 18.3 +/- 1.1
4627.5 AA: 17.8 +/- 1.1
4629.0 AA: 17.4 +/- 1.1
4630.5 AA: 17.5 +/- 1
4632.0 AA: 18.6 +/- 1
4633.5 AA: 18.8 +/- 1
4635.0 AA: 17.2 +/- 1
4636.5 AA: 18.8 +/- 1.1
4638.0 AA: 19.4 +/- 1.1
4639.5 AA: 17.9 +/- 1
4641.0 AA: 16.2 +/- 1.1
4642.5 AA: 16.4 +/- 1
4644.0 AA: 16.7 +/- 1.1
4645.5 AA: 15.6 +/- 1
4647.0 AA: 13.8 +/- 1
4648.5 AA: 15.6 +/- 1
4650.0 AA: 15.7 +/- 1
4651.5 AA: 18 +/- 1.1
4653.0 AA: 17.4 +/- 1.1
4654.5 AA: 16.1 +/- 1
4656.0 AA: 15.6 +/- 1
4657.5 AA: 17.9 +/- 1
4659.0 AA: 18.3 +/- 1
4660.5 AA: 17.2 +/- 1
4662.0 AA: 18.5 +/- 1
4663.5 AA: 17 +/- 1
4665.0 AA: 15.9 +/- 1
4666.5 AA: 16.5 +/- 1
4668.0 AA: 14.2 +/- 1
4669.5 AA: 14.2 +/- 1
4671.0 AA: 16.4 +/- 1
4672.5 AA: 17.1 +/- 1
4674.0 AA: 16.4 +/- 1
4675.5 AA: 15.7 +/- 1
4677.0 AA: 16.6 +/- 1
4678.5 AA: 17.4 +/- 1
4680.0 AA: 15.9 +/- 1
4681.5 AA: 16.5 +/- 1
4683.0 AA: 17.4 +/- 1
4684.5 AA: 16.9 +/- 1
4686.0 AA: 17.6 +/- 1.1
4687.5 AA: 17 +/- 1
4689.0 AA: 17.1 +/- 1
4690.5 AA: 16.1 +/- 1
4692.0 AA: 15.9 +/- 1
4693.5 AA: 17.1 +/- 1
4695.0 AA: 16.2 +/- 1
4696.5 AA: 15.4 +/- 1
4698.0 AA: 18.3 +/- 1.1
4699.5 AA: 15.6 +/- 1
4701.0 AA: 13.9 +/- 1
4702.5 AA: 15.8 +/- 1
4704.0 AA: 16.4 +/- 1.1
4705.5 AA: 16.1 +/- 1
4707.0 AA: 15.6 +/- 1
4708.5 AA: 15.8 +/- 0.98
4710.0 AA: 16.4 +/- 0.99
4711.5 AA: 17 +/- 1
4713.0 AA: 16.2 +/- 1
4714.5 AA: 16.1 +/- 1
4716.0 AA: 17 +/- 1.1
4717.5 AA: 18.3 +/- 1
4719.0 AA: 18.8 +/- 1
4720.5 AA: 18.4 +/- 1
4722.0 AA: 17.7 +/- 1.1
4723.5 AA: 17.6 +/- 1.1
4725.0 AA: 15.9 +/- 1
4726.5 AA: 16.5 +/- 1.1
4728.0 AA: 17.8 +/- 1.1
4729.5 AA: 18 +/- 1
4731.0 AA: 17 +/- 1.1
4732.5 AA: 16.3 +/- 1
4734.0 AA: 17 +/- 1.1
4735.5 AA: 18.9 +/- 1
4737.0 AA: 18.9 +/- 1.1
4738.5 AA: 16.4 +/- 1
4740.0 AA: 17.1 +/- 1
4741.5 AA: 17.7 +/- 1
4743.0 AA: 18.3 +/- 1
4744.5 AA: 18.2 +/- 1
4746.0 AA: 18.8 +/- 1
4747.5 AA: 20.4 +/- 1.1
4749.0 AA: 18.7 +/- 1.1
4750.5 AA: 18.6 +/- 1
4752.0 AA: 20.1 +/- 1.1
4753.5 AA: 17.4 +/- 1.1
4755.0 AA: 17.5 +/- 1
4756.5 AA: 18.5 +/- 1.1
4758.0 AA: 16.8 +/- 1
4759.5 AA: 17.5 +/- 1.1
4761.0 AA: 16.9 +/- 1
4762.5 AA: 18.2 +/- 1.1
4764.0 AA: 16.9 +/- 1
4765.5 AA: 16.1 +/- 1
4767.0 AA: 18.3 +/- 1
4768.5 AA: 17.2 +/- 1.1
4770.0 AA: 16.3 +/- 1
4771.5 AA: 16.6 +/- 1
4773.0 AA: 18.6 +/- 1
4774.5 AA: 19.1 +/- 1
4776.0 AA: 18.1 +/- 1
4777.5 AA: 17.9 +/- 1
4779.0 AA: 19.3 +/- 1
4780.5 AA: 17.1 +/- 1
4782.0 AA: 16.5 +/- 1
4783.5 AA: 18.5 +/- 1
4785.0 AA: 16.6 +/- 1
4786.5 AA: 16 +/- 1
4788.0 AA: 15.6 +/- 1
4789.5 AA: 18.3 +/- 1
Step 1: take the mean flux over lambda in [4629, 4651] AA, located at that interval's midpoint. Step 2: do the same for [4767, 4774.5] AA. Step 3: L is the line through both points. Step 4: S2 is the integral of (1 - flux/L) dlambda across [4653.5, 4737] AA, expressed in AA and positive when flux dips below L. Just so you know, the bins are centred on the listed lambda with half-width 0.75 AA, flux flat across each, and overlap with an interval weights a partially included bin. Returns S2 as 2.4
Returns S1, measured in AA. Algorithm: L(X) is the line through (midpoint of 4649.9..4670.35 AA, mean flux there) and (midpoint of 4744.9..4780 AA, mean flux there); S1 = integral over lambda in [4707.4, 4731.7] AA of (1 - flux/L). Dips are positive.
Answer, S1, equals 0.4 AA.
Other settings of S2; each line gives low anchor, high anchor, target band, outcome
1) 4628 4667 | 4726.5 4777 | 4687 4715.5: 2.03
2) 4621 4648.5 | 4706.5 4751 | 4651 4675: 1.32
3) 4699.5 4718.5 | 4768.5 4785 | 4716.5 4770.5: -2.47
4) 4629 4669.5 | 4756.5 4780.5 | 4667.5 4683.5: 0.83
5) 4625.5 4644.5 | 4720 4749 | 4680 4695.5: 0.89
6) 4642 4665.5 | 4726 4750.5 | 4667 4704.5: 1.80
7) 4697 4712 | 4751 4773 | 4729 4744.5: -0.65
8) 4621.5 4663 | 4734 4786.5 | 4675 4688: 0.58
